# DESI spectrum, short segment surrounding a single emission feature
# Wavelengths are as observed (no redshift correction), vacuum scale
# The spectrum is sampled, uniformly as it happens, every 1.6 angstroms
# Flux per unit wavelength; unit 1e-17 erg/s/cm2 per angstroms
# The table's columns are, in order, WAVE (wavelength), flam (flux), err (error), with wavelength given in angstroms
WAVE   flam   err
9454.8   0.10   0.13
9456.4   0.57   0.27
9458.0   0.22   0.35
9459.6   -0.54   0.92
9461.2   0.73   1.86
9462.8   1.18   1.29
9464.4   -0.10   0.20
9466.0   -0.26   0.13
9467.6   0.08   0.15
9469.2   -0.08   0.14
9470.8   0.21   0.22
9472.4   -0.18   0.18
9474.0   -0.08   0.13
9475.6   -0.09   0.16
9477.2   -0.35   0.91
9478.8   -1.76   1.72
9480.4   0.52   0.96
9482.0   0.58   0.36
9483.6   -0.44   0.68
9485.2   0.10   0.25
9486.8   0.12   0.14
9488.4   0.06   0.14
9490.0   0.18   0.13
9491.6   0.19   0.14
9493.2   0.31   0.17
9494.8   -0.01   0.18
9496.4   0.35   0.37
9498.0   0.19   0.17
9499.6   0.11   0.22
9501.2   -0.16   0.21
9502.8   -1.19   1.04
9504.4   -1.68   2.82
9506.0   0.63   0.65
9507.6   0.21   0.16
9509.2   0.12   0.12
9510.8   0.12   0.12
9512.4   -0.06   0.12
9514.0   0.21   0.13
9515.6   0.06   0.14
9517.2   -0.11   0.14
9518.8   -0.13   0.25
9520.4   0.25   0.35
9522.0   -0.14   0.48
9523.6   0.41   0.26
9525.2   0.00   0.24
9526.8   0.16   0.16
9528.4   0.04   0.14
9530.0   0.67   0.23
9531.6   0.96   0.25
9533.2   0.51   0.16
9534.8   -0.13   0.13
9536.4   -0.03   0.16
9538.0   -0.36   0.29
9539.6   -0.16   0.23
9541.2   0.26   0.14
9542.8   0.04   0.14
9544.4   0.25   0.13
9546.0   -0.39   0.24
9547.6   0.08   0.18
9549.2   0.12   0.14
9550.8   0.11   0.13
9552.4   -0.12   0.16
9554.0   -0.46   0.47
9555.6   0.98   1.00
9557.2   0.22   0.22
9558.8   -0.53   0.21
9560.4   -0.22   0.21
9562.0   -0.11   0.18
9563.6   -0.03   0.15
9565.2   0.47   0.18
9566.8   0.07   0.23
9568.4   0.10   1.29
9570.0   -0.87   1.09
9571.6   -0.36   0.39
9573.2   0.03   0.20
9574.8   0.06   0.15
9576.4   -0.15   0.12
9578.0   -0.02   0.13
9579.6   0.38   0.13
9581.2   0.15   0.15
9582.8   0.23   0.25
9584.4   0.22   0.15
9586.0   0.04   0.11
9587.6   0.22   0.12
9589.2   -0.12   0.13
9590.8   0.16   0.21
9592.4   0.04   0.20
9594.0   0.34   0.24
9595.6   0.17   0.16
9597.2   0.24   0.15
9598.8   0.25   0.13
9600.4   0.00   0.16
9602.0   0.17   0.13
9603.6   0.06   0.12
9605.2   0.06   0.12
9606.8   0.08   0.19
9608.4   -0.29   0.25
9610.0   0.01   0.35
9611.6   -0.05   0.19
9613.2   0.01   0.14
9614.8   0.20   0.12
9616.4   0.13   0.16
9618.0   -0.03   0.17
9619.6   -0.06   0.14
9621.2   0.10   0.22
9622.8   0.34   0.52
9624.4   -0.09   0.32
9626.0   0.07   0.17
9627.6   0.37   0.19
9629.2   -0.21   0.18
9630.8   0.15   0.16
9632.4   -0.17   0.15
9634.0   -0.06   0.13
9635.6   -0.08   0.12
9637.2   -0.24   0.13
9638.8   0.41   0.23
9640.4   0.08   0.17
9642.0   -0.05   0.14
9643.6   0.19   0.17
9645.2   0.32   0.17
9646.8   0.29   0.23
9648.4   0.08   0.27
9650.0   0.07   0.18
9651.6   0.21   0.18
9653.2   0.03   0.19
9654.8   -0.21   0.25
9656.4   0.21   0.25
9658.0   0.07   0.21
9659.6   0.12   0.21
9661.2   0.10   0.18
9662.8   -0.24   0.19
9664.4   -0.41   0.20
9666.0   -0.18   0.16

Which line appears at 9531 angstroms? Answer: H-gamma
